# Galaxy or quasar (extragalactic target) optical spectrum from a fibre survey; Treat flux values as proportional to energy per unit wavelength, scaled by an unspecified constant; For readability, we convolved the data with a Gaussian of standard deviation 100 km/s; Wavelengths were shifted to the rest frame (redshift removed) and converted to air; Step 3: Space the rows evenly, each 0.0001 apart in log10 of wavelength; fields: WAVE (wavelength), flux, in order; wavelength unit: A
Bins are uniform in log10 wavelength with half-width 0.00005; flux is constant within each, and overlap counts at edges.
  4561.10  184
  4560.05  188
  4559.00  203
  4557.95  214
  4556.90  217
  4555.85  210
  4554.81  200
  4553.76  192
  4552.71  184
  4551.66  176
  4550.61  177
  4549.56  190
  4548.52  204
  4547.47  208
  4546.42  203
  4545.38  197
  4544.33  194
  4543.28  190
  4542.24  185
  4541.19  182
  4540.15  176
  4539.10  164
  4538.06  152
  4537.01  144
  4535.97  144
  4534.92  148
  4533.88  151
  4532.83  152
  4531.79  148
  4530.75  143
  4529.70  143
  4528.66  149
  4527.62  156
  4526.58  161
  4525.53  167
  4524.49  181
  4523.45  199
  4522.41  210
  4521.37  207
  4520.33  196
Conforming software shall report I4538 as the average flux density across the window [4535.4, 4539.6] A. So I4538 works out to 151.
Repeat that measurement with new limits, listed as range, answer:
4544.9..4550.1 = 201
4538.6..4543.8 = 180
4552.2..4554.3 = 188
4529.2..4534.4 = 147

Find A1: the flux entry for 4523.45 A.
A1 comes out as 199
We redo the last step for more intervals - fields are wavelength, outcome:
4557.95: 214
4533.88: 151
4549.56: 190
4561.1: 184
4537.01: 144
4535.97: 144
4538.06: 152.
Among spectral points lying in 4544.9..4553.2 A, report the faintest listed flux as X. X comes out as 176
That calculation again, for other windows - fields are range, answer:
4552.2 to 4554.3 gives 184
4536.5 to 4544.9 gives 144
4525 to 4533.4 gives 143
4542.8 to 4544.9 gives 190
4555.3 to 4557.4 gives 210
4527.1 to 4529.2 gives 149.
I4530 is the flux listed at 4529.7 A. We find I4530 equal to 143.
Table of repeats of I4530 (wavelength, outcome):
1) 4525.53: 167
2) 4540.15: 176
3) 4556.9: 217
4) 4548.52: 204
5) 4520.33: 196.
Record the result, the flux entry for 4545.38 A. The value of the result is 197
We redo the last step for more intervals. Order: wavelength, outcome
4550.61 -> 177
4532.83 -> 152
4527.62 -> 156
